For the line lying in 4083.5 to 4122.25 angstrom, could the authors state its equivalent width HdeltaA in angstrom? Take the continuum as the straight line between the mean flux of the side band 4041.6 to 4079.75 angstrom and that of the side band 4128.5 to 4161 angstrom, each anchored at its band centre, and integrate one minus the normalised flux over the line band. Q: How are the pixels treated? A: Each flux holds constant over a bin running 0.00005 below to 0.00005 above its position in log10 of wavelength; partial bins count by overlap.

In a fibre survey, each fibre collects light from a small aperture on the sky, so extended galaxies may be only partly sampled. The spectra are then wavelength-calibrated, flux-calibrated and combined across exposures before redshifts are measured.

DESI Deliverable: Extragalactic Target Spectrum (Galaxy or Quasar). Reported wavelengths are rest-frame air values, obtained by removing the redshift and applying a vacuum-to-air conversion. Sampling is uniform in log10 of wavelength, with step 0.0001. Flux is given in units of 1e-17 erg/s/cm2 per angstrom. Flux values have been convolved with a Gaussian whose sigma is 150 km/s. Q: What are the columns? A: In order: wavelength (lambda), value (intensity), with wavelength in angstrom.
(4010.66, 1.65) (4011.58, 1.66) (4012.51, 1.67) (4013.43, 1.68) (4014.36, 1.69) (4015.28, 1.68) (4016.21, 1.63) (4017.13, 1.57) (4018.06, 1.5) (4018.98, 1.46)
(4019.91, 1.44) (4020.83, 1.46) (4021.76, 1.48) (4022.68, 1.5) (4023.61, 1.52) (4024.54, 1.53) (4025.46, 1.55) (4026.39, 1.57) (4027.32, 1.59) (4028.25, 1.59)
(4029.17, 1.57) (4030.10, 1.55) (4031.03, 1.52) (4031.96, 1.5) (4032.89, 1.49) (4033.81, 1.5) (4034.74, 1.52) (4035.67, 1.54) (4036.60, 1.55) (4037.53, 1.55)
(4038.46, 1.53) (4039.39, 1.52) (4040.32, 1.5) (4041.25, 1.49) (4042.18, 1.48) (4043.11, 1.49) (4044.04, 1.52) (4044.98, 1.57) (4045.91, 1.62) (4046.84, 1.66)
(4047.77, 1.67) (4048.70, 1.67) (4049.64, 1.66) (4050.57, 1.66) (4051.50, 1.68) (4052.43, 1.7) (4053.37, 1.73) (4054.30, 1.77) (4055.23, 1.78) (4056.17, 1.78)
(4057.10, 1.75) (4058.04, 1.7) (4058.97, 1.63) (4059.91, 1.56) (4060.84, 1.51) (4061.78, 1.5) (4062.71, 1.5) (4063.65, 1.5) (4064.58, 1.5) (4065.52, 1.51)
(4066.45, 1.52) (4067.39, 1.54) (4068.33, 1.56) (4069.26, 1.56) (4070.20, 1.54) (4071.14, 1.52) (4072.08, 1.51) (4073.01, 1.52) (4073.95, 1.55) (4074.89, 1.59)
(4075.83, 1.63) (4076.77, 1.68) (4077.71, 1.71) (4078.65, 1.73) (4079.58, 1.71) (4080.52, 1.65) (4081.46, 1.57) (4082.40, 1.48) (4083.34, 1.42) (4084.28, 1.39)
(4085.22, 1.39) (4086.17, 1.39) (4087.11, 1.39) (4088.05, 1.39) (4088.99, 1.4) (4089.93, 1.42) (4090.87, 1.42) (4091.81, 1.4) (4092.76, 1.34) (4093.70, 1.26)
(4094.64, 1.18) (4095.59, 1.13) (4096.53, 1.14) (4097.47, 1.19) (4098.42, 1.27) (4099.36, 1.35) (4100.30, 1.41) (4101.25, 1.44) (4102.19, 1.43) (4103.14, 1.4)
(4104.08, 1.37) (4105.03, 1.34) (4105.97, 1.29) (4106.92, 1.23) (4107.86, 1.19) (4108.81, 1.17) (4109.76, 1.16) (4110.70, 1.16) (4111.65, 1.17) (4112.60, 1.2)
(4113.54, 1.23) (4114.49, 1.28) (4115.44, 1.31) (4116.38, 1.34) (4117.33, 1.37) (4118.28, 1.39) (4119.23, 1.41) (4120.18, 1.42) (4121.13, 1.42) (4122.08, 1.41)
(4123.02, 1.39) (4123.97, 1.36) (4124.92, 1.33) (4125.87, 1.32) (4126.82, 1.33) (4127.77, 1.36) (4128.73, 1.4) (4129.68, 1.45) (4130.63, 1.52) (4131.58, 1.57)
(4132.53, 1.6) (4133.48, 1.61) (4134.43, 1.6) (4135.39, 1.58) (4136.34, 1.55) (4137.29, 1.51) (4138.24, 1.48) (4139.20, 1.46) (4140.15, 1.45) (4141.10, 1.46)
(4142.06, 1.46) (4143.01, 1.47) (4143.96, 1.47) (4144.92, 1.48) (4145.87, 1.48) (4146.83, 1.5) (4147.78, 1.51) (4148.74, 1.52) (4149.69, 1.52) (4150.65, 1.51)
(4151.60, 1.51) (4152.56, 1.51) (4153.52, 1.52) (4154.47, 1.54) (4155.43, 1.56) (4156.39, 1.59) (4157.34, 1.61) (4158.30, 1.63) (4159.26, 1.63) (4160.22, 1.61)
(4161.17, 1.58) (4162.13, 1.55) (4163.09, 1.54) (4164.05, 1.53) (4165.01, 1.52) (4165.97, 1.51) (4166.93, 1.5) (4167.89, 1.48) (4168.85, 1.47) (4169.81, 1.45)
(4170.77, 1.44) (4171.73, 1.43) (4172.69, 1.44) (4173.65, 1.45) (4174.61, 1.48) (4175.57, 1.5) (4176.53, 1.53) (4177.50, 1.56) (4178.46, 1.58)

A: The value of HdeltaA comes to 6.20 angstrom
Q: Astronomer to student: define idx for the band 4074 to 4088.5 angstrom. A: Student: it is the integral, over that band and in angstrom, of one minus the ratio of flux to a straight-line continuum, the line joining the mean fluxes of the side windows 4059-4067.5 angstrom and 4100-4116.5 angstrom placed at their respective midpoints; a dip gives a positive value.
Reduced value -1.2 angstrom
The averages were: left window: 1.52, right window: 1.28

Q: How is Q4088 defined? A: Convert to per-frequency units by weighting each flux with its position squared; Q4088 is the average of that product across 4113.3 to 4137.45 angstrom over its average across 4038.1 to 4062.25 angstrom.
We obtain 0.9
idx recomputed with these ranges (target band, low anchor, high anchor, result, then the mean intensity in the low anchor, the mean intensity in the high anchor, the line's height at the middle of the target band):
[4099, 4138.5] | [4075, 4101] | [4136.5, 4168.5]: 2.55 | 1.43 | 1.52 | 1.47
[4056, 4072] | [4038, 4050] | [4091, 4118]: -1.00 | 1.57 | 1.28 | 1.47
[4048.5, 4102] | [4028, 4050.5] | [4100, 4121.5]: -3.02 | 1.55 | 1.31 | 1.43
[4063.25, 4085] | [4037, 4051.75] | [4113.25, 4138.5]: -0.51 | 1.58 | 1.43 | 1.52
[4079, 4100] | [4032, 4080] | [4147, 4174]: 2.56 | 1.59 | 1.52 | 1.57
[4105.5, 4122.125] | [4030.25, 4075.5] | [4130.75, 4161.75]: 2.85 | 1.58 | 1.53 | 1.55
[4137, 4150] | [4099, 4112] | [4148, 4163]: 0.10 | 1.29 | 1.56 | 1.49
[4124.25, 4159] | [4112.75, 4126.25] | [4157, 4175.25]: -1.65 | 1.35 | 1.52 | 1.43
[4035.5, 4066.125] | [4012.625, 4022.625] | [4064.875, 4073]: -1.15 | 1.56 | 1.53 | 1.54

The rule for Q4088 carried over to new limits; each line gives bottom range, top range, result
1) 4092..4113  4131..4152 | 1.22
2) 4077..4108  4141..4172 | 1.13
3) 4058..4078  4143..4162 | 1.03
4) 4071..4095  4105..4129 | 0.89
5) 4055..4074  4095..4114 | 0.82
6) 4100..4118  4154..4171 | 1.23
